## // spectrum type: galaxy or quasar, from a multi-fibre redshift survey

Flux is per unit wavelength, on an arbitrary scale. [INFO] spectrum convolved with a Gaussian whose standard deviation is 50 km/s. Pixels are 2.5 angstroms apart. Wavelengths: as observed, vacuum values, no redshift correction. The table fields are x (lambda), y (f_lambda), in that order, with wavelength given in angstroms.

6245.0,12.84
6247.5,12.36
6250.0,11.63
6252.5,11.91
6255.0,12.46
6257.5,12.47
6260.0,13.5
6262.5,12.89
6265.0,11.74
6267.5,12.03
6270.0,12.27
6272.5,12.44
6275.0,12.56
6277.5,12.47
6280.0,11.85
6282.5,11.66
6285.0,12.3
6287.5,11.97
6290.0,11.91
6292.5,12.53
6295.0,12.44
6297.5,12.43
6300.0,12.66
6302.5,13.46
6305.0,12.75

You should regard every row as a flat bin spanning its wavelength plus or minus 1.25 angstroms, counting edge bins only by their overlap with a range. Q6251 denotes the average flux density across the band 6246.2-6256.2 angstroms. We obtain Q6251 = 12.1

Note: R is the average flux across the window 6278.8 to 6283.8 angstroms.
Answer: 11.8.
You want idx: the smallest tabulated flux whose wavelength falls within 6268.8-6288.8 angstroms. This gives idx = 11.66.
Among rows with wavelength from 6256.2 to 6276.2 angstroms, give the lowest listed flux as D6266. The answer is 11.74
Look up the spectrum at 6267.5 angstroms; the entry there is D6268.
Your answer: 12.03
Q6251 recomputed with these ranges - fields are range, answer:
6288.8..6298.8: 12.3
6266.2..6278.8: 12.3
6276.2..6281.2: 12.2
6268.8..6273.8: 12.4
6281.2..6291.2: 12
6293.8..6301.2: 12.5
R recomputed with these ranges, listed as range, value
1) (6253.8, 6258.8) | 12.5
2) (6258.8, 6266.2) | 12.7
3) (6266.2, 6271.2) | 12.1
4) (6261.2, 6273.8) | 12.3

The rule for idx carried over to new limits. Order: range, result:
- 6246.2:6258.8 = 11.63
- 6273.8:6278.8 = 12.47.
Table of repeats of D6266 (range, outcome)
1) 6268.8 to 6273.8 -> 12.27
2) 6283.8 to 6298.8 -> 11.91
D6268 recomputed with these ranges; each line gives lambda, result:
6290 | 11.91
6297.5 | 12.43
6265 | 11.74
